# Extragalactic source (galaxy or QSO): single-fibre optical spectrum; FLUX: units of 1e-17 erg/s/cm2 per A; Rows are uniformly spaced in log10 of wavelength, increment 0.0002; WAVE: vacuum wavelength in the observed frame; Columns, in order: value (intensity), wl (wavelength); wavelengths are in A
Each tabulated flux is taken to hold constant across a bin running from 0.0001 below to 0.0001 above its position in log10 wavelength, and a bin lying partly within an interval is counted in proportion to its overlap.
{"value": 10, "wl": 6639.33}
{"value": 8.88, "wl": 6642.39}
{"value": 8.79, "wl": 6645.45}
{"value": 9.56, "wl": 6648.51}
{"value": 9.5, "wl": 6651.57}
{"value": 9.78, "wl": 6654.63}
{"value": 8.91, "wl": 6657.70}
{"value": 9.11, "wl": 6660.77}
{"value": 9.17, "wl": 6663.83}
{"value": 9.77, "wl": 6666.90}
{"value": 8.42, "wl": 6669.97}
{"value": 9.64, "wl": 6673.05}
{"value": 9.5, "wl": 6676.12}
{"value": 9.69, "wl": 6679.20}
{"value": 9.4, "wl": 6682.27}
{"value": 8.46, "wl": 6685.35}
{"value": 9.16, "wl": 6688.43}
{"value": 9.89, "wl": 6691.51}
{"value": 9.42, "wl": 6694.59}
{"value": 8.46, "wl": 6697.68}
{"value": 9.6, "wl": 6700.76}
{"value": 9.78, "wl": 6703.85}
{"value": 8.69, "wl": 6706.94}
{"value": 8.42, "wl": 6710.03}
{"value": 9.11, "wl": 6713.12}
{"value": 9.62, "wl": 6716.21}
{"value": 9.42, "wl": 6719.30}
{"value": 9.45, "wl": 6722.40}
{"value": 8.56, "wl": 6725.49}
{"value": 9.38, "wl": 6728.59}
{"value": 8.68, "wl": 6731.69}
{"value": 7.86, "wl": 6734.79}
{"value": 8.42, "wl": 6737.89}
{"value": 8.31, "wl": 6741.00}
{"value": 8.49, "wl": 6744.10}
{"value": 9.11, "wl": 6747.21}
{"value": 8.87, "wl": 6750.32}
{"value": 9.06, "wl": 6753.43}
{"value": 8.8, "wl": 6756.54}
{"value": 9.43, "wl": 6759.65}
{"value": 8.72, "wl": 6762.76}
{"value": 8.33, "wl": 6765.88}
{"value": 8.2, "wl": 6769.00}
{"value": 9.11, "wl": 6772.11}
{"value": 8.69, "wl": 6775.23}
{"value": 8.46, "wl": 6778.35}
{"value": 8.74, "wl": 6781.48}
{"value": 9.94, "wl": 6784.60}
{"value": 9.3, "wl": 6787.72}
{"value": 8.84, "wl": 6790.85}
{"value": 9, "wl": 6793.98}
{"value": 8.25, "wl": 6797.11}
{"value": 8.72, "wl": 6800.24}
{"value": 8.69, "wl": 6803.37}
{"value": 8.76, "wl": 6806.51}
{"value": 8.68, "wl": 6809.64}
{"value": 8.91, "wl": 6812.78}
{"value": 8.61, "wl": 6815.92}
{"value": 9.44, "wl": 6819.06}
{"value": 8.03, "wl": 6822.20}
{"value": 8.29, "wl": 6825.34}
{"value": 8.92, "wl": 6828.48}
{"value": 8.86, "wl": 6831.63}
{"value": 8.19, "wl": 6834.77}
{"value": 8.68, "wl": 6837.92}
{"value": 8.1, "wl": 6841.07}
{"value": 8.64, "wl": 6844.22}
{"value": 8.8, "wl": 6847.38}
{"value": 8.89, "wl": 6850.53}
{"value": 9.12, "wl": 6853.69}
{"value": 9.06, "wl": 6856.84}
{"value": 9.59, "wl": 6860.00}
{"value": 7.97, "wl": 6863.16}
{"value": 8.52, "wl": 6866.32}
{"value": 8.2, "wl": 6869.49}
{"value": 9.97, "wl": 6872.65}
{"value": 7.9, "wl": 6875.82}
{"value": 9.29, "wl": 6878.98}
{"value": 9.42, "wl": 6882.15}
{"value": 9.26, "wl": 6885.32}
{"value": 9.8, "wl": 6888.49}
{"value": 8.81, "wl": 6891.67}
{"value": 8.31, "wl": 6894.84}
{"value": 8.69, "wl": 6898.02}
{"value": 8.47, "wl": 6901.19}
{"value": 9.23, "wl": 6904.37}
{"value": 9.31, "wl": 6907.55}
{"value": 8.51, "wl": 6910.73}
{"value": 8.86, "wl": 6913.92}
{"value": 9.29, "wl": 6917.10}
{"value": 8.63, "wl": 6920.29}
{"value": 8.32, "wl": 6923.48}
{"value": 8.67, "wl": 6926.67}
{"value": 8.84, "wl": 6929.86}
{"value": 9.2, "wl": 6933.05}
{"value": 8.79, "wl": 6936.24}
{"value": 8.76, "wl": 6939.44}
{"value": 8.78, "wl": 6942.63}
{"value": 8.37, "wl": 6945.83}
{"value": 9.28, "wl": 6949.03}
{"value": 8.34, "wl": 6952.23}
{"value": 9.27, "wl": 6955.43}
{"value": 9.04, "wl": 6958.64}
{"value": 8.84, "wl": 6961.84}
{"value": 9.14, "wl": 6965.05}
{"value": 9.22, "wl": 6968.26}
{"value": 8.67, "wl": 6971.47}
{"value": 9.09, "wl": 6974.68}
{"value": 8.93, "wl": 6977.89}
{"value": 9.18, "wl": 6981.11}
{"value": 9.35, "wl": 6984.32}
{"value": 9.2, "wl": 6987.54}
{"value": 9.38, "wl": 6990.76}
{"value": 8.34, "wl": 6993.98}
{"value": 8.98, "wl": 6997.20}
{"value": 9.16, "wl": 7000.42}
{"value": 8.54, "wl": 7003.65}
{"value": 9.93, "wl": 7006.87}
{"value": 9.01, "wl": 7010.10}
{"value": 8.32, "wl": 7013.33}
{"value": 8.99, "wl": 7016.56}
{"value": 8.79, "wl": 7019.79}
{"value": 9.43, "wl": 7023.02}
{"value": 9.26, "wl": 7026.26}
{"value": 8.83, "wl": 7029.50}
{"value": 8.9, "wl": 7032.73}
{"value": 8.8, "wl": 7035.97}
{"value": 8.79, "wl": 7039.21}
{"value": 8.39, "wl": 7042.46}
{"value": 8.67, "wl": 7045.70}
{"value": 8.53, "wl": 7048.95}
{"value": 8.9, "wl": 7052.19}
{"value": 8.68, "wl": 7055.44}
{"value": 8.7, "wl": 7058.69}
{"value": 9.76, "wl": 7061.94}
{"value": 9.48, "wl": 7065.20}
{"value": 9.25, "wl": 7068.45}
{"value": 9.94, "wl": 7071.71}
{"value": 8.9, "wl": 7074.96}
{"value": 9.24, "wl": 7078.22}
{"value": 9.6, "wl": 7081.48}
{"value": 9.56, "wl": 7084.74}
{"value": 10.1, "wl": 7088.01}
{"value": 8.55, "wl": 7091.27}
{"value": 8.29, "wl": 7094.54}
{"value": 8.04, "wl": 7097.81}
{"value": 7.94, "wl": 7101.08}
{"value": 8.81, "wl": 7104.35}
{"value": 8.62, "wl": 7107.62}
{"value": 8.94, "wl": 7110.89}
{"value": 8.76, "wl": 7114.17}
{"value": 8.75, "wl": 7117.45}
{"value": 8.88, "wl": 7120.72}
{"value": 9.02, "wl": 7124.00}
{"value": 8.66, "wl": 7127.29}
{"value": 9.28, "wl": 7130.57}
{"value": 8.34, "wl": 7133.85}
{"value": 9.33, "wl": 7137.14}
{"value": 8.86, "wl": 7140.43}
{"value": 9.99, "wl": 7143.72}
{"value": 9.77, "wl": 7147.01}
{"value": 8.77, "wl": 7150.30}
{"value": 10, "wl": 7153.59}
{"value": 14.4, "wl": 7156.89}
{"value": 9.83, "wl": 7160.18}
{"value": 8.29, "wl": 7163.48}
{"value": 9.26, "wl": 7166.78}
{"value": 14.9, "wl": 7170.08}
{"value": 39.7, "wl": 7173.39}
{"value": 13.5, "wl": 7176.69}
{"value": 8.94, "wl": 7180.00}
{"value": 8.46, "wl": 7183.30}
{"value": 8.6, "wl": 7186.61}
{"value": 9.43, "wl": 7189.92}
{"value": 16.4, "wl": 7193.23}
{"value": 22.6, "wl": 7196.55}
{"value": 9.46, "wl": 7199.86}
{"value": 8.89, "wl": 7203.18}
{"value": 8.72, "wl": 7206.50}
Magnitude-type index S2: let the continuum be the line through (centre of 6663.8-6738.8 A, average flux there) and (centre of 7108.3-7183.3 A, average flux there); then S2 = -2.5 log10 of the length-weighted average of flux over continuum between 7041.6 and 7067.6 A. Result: 0.20 mag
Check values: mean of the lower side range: 9.12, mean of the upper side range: 11.1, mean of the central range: 8.92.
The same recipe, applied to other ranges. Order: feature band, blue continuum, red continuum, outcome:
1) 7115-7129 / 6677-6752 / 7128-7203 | 0.314 mag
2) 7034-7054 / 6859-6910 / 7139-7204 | 0.251 mag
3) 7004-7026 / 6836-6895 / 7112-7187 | 0.111 mag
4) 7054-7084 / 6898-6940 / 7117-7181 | 0.140 mag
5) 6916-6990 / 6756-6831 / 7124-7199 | 0.146 mag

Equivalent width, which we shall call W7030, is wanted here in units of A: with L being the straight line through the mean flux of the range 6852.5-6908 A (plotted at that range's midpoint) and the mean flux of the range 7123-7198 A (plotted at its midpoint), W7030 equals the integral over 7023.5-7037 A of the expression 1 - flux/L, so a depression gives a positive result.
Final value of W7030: 2.02 A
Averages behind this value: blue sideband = 8.93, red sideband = 12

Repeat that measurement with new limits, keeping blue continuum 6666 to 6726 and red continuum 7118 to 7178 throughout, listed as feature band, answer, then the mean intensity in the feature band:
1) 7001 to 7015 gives 2.5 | 8.96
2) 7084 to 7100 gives 3.5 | 8.83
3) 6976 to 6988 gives 1.8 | 9.16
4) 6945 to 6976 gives 5.0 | 8.94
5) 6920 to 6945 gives 4.2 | 8.74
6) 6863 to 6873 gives 1.5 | 8.6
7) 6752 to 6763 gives 0.6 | 9.04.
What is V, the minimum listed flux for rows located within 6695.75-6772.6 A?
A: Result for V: 7.86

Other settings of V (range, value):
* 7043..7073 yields 8.53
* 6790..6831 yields 8.03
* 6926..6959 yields 8.34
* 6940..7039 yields 8.32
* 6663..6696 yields 8.42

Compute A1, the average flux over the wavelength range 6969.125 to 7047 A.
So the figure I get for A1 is 8.96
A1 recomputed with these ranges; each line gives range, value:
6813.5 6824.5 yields 8.68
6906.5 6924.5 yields 8.82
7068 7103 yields 9.03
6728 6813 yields 8.77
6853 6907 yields 8.92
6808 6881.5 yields 8.73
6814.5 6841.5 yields 8.59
